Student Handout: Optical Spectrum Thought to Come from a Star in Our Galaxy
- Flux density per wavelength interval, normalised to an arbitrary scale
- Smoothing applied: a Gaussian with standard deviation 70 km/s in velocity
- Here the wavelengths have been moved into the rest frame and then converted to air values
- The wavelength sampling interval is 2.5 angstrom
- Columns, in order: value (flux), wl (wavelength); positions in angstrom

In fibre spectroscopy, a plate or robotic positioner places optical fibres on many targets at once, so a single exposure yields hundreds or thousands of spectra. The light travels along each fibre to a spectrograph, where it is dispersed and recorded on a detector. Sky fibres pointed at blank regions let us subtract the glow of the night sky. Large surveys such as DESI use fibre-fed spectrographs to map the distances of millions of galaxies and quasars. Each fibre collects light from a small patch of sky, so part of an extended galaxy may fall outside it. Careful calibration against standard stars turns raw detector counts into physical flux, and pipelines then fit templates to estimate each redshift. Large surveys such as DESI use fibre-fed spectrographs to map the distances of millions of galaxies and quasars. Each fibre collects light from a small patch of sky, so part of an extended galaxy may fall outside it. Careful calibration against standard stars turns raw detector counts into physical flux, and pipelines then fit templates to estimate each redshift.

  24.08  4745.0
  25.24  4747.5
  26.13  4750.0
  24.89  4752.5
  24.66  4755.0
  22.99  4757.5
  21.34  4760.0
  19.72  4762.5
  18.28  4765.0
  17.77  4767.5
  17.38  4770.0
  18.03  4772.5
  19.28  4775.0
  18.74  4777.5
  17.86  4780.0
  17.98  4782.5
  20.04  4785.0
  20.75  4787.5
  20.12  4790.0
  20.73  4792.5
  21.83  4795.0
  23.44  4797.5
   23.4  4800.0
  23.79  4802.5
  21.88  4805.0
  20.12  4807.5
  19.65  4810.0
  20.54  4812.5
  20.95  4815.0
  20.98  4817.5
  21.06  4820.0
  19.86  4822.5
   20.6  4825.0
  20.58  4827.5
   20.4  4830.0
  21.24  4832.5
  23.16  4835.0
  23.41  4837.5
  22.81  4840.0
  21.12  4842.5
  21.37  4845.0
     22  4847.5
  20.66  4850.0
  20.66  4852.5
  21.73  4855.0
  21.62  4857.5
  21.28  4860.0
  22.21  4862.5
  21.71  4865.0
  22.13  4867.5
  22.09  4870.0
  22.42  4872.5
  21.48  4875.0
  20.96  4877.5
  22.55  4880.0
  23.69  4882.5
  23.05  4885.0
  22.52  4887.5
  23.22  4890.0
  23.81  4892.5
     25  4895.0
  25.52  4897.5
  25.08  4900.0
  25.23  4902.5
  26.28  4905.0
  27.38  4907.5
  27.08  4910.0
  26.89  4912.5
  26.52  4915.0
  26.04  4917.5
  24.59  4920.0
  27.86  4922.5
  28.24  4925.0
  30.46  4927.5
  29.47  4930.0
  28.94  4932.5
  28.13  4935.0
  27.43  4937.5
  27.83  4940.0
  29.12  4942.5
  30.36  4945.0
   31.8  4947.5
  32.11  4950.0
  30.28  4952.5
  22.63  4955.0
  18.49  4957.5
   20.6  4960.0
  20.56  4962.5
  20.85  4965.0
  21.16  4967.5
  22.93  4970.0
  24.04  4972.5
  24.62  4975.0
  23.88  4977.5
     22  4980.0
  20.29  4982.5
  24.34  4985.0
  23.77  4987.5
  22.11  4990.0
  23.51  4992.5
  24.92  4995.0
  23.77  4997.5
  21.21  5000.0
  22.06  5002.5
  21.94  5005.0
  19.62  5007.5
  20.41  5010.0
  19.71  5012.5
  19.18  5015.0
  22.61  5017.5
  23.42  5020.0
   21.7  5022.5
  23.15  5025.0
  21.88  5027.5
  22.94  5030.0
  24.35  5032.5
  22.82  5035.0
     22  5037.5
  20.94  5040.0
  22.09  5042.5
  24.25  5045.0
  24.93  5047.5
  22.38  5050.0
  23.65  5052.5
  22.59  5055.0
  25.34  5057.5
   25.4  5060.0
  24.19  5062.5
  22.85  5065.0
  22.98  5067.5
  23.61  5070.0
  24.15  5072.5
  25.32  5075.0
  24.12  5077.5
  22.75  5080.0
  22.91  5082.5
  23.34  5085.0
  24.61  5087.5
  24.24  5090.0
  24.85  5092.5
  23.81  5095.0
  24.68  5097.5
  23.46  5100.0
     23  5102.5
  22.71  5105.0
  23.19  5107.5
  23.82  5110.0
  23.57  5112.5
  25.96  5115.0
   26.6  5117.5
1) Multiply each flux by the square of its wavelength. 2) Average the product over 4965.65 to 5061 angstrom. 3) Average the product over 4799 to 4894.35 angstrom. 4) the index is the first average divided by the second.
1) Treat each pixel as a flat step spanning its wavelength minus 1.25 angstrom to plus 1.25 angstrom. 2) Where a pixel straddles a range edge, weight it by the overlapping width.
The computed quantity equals 1.11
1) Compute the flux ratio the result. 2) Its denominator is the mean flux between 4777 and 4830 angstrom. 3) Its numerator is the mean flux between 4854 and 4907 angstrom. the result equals 1.11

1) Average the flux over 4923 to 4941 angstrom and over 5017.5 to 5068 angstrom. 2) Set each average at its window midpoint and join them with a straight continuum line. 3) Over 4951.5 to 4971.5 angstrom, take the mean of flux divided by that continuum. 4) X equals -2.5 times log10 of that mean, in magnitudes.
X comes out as 0.224 mag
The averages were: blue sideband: 28.6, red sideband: 23.2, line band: 22.1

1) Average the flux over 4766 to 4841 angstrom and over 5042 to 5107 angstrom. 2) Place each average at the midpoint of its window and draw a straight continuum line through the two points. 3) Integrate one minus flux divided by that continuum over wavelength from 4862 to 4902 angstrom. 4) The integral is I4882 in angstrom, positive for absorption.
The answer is -2.8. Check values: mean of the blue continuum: 20.6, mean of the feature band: 23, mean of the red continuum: 23.8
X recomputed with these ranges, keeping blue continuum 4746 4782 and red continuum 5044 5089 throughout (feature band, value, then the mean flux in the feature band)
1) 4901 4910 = -0.184 mag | 26.4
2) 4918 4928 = -0.220 mag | 27.5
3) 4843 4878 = 0.010 mag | 21.6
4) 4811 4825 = 0.038 mag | 20.7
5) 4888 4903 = -0.110 mag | 24.5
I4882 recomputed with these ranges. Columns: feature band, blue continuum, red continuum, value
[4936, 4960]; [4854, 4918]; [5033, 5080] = -3.8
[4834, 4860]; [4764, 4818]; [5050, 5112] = -1.2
